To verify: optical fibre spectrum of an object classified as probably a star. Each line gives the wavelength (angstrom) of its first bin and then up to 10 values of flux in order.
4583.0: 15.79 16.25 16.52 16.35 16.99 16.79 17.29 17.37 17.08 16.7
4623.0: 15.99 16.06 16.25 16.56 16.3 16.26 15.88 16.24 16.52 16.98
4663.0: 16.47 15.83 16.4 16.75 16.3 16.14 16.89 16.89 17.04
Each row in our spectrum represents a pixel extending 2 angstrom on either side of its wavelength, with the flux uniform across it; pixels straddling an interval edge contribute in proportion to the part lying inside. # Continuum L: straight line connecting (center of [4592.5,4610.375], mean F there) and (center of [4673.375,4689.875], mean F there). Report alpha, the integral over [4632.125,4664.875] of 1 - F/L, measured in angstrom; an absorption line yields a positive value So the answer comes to 0.55 angstrom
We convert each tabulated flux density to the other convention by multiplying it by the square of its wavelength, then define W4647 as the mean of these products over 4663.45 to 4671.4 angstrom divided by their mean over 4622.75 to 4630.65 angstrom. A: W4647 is 1.0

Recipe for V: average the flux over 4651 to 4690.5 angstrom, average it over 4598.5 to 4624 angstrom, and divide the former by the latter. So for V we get 0.97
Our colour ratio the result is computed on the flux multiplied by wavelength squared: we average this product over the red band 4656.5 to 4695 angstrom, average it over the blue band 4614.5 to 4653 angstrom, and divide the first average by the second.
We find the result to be 1.03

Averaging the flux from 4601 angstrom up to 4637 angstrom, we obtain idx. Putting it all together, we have 16.7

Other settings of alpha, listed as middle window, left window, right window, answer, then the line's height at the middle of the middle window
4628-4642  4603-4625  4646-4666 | 0.3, 16.6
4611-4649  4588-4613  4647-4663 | 0.6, 16.7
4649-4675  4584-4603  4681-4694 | 0.3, 16.6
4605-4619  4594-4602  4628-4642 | -0.5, 16.6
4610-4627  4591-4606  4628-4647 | -0.2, 16.5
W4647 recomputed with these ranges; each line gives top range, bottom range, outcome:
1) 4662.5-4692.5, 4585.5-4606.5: 1.02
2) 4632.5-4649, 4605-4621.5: 0.96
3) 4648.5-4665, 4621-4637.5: 1.03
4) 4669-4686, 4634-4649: 1.03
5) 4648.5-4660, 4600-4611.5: 0.99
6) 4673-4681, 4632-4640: 1.02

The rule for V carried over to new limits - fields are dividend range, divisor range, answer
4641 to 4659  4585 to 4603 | 0.99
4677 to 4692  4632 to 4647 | 1.01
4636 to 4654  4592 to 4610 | 0.96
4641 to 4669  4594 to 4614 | 0.96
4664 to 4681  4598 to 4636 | 0.98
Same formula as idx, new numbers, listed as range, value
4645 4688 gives 16.4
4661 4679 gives 16.4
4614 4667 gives 16.4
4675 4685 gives 16.3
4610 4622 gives 16.9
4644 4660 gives 16.4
